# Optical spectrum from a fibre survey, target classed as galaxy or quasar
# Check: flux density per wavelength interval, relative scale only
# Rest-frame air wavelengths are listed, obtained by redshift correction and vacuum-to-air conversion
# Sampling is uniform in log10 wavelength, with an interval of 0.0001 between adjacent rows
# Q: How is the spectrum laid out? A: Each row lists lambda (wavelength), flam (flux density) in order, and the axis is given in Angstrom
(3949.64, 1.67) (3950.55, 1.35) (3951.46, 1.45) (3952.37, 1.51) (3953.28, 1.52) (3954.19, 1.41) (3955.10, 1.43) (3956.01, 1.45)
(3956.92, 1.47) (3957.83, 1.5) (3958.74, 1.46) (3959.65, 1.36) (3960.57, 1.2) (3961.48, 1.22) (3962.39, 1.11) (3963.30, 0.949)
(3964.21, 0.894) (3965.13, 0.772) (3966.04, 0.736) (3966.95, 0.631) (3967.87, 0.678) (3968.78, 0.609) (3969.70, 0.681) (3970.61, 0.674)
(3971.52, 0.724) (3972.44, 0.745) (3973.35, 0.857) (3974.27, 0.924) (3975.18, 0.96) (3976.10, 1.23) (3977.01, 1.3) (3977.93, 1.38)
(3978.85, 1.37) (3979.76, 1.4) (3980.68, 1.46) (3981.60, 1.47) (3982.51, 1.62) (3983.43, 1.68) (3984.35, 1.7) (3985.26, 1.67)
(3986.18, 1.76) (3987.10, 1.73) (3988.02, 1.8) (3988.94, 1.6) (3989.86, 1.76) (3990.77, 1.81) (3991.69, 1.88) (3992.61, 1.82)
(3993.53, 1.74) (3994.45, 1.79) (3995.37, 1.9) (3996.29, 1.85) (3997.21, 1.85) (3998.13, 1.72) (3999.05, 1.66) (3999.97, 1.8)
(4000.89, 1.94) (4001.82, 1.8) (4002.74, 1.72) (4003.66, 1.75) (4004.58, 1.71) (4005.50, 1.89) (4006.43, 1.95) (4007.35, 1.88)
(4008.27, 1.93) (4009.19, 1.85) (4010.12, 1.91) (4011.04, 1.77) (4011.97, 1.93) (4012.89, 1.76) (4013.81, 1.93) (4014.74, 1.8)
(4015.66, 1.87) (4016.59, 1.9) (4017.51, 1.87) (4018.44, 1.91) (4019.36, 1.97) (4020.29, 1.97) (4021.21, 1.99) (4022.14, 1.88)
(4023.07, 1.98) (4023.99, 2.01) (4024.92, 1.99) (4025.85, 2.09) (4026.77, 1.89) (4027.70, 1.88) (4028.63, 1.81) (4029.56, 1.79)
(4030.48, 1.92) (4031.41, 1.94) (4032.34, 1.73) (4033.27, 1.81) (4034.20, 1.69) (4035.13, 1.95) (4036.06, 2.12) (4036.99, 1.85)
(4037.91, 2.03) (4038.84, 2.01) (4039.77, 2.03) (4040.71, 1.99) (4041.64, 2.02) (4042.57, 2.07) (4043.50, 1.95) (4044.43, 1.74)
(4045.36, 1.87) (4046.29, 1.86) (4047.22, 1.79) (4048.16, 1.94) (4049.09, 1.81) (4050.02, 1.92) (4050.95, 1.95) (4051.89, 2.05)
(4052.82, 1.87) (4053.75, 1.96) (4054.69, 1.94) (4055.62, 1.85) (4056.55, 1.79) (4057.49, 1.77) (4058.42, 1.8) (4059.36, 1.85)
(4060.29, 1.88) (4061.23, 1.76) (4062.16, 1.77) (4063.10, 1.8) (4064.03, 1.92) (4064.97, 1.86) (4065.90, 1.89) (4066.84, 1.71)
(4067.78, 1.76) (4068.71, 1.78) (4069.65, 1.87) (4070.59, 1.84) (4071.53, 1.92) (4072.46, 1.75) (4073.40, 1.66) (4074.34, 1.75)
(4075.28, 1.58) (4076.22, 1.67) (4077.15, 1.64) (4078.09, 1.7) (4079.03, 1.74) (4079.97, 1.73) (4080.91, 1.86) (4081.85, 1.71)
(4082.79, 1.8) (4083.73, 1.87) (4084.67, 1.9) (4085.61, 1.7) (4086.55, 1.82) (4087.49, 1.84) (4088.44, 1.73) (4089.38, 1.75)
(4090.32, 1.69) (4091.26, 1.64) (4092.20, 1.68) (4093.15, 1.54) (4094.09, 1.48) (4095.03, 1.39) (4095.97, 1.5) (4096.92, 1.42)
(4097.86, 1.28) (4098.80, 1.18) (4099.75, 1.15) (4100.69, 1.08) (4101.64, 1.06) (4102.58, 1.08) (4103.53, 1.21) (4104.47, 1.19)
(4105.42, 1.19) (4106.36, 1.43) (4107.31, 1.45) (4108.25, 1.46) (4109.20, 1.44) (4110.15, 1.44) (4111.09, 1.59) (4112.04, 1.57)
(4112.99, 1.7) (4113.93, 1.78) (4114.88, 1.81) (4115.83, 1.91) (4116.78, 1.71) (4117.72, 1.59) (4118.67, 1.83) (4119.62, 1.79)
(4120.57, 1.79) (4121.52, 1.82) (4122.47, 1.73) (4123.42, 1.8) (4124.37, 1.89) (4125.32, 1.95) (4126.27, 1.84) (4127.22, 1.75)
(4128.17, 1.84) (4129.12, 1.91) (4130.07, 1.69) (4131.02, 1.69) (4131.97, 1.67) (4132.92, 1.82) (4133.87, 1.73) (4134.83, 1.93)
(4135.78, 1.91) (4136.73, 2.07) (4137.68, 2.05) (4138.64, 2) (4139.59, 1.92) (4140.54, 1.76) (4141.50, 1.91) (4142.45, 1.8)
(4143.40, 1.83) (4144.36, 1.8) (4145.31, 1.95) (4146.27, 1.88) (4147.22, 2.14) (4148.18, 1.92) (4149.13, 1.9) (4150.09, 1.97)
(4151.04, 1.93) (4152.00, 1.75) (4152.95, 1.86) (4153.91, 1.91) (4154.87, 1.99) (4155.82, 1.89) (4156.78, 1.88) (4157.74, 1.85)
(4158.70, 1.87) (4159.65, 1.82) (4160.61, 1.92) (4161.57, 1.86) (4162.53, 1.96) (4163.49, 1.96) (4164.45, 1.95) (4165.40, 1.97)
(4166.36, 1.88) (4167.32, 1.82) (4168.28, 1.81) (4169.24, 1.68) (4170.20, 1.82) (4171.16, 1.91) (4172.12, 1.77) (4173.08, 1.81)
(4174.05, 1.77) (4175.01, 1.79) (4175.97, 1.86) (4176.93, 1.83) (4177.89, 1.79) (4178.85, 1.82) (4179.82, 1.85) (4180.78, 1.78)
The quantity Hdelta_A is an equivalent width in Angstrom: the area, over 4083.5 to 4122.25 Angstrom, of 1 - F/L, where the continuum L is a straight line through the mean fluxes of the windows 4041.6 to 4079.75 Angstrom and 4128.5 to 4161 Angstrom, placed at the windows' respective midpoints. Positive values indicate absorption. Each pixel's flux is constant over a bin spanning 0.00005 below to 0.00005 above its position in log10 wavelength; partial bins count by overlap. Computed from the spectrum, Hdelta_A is 6.4 Angstrom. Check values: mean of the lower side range 1.83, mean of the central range 1.55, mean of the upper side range 1.88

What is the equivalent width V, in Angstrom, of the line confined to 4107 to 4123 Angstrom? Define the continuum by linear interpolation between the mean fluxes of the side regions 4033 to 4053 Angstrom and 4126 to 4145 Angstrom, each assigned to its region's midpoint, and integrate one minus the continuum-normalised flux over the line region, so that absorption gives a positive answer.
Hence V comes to 1.6 Angstrom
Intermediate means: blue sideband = 1.93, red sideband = 1.85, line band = 1.67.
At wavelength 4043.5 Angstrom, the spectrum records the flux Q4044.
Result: 1.95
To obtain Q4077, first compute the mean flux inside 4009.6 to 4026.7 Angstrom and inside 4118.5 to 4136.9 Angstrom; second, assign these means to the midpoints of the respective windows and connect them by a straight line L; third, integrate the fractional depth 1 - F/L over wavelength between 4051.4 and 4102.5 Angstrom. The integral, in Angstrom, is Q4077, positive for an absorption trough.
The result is 4.6 Angstrom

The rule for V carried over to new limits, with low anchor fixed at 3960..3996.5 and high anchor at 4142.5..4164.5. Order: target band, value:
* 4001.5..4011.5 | -3.1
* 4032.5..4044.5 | -3.5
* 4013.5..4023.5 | -3.3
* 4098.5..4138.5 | 3.3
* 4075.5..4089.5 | -0.9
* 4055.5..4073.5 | -2.5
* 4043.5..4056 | -2.8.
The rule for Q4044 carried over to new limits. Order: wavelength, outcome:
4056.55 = 1.79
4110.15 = 1.44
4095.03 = 1.39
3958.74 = 1.46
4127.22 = 1.75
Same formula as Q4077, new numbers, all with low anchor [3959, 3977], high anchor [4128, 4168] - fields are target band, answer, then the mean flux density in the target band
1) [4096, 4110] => 3.2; 1.27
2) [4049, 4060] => -4.0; 1.88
